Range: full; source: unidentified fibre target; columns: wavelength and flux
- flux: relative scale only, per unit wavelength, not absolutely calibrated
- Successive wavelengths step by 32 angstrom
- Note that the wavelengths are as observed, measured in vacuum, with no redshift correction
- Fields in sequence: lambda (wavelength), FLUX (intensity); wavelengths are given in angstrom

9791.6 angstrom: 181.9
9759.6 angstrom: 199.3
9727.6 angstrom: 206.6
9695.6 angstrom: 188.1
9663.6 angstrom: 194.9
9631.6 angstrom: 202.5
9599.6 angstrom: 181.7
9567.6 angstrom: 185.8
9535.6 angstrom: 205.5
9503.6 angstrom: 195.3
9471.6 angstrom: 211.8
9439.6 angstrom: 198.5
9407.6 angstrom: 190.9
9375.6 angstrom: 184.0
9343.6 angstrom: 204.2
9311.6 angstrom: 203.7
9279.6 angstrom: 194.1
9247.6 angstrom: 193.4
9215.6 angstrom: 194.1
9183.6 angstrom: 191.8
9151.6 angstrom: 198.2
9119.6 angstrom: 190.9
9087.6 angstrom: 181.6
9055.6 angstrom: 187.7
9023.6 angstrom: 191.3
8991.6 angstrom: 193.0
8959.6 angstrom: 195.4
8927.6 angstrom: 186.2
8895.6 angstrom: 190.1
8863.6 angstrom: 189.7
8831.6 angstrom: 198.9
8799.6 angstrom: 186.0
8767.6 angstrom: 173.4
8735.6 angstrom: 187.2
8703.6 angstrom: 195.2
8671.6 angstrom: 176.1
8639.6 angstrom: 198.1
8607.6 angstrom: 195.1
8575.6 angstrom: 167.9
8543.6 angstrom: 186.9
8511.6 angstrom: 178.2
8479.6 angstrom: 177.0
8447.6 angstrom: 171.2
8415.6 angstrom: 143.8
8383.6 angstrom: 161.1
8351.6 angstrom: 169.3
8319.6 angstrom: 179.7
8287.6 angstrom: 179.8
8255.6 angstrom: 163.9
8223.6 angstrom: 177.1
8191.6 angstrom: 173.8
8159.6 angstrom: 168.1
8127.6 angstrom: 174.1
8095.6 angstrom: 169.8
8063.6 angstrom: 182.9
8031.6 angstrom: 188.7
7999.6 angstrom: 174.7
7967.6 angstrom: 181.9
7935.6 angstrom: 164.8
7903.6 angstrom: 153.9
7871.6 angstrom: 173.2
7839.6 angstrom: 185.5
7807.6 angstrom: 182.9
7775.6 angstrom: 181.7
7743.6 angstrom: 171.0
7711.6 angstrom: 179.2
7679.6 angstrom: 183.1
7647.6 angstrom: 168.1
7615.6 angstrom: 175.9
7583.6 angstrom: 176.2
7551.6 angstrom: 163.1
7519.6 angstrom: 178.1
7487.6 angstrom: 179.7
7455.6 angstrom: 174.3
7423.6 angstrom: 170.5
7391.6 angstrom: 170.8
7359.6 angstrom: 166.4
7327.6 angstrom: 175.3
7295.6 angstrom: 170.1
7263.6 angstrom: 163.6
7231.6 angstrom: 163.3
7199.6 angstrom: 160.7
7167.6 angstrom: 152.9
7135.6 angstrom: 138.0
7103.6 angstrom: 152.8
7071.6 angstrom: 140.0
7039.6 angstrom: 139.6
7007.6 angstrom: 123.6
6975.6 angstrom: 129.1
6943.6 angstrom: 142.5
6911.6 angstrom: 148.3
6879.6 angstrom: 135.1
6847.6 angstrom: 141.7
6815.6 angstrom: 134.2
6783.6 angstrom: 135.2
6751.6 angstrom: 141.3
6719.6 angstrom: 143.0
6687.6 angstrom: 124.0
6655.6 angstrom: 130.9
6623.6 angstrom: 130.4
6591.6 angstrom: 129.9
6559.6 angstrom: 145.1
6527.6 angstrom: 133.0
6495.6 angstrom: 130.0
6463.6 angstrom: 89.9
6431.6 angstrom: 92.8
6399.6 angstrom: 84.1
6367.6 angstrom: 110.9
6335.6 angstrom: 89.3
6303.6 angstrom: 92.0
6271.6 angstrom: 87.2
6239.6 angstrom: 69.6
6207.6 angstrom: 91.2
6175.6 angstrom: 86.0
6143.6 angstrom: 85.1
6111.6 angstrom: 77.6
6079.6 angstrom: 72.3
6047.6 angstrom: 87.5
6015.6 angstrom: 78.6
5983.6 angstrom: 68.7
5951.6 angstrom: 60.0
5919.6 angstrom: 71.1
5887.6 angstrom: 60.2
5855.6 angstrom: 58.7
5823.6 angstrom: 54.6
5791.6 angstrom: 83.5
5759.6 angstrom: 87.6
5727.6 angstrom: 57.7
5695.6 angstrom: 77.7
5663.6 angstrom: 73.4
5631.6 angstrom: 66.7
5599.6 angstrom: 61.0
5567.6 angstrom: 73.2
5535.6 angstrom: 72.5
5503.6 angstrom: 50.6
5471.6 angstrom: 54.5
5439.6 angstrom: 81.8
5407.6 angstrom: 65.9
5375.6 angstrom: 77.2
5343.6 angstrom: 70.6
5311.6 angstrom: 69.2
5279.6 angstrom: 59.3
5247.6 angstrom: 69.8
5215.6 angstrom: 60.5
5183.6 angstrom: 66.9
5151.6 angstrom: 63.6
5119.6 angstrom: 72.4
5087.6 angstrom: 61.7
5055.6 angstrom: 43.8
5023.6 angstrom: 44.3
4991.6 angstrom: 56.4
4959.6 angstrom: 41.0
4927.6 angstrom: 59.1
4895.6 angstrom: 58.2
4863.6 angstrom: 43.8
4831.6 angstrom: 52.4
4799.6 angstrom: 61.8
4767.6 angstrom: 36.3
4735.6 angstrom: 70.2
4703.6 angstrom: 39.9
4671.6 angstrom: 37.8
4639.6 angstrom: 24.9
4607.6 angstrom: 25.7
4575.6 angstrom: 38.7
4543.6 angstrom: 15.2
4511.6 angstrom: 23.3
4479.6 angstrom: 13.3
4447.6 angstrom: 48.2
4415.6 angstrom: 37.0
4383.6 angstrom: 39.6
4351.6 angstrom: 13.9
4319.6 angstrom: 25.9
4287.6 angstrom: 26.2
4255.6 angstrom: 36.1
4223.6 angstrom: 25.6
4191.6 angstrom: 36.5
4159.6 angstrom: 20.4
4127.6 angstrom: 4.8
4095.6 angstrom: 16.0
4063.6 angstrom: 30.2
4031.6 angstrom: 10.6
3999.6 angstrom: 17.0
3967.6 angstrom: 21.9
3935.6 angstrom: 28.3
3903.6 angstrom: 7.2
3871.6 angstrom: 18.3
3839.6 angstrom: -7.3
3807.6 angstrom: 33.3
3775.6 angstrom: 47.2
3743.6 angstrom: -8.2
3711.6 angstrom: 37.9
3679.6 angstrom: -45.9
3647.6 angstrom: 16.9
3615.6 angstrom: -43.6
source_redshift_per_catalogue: 0.626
